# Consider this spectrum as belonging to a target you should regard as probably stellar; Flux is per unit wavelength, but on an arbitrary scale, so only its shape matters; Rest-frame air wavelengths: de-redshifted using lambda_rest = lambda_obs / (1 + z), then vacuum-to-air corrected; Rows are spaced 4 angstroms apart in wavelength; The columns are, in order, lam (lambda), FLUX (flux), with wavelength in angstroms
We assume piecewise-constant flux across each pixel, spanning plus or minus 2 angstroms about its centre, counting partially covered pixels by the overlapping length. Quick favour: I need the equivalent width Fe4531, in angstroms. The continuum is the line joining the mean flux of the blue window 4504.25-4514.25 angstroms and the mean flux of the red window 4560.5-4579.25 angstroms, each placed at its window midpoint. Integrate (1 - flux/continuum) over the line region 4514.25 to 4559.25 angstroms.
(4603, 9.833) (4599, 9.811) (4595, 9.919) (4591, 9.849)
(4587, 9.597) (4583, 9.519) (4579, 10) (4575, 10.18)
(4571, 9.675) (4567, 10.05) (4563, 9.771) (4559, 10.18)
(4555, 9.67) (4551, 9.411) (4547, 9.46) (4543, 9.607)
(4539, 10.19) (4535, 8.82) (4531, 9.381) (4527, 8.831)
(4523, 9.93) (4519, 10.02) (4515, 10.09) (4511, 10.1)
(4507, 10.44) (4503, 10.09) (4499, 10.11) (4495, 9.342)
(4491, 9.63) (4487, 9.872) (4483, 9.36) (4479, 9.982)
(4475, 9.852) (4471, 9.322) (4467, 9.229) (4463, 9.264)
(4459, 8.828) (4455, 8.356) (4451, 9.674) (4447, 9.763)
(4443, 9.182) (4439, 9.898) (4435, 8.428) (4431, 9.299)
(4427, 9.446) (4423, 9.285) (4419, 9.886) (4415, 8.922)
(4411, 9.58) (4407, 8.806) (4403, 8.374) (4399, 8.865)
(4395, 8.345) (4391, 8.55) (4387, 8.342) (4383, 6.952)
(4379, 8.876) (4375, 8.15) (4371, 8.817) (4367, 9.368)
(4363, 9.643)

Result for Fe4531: 2.2 angstroms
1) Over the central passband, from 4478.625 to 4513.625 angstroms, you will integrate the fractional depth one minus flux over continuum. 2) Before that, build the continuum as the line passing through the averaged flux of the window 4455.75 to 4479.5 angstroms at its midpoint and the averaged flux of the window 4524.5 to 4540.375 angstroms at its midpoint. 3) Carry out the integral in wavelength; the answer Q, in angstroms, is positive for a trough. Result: -2.2 angstroms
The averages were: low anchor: 9.32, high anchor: 9.29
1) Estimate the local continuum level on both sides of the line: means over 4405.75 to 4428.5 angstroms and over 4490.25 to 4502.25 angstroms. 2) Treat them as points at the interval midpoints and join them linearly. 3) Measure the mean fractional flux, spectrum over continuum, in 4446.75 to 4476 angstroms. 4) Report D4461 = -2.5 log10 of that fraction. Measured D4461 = 0.04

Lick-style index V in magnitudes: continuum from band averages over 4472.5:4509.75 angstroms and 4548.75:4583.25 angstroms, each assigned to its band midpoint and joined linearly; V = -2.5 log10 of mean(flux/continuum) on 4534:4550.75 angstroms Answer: 0.03 mag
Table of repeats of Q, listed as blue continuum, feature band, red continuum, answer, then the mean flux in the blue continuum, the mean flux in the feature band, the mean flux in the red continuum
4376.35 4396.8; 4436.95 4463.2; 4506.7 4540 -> -1.1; 8.21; 9.28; 9.71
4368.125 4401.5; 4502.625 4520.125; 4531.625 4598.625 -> -1.5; 8.39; 10.2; 9.74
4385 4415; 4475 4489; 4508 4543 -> -0.6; 8.71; 9.75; 9.69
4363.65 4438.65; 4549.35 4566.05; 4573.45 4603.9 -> -0.2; 8.83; 9.78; 9.83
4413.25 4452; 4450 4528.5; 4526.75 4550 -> -1.8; 9.37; 9.62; 9.42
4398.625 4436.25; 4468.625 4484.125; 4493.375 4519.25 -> 0.1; 9.11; 9.63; 10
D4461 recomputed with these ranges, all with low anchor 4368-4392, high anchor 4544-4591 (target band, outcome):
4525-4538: 0.046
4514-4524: -0.069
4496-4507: -0.093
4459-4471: -0.025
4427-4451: -0.070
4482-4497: -0.046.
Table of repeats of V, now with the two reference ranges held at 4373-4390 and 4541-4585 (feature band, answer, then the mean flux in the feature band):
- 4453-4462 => 0.02 mag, 8.67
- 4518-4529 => -0.02 mag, 9.55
